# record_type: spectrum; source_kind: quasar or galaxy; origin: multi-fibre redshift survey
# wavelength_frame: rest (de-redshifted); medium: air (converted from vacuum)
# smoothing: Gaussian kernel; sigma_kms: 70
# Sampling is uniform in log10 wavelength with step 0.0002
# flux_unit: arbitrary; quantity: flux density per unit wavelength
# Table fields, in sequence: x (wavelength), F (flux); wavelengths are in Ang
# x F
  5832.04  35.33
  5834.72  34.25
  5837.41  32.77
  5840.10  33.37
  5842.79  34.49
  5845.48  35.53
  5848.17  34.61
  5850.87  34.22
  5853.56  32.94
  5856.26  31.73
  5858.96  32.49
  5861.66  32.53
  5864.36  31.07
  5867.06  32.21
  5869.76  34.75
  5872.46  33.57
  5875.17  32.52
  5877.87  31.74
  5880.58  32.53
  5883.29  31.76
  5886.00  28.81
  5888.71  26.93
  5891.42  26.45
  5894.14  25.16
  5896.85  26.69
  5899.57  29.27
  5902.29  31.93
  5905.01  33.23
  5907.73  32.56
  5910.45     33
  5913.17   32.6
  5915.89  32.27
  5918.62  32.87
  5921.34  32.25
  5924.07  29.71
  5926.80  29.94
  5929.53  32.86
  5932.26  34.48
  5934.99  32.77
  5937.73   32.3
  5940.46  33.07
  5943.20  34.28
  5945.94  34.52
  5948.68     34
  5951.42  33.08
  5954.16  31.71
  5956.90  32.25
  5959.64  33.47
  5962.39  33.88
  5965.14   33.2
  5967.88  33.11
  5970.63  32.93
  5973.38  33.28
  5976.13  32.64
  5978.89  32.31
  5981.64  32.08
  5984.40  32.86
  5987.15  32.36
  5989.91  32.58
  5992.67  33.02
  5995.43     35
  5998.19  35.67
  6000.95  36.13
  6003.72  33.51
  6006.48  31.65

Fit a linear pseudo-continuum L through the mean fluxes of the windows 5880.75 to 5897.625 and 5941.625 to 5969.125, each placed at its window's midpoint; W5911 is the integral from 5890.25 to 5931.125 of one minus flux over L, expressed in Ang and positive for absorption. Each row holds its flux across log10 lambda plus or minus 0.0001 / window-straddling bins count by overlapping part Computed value -1.4 Ang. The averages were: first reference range 28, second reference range 33.3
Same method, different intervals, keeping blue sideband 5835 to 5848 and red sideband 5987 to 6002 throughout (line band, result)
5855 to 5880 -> 1.18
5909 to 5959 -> 2.21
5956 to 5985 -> 1.09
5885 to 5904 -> 3.44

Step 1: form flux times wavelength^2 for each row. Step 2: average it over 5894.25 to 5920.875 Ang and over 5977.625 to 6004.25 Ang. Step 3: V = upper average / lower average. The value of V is 1.10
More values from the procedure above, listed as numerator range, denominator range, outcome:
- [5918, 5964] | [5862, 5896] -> 1.09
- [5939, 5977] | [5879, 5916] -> 1.12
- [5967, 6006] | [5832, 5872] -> 1.04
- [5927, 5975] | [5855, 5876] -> 1.05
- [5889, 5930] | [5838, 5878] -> 0.94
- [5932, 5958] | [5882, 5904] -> 1.19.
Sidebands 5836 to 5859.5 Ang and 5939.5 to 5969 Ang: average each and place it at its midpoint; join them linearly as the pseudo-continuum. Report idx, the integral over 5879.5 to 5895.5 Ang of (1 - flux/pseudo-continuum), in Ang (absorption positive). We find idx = 2.4 Ang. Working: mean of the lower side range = 33.6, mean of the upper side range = 33.3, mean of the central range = 28.5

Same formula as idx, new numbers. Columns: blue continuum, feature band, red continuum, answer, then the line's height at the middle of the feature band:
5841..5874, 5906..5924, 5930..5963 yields 0.5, 33.3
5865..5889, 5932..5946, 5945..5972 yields -0.2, 32.9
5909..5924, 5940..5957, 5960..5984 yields -0.3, 32.7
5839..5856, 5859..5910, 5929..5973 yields 4.4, 33.8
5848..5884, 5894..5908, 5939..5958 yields 1.3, 33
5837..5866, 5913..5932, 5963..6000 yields 0.8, 33.2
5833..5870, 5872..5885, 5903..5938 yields 0.3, 33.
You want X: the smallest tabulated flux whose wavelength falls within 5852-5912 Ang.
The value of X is 25.16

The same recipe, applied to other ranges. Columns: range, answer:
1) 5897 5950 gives 29.27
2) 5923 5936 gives 29.71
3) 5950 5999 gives 31.71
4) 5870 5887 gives 28.81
